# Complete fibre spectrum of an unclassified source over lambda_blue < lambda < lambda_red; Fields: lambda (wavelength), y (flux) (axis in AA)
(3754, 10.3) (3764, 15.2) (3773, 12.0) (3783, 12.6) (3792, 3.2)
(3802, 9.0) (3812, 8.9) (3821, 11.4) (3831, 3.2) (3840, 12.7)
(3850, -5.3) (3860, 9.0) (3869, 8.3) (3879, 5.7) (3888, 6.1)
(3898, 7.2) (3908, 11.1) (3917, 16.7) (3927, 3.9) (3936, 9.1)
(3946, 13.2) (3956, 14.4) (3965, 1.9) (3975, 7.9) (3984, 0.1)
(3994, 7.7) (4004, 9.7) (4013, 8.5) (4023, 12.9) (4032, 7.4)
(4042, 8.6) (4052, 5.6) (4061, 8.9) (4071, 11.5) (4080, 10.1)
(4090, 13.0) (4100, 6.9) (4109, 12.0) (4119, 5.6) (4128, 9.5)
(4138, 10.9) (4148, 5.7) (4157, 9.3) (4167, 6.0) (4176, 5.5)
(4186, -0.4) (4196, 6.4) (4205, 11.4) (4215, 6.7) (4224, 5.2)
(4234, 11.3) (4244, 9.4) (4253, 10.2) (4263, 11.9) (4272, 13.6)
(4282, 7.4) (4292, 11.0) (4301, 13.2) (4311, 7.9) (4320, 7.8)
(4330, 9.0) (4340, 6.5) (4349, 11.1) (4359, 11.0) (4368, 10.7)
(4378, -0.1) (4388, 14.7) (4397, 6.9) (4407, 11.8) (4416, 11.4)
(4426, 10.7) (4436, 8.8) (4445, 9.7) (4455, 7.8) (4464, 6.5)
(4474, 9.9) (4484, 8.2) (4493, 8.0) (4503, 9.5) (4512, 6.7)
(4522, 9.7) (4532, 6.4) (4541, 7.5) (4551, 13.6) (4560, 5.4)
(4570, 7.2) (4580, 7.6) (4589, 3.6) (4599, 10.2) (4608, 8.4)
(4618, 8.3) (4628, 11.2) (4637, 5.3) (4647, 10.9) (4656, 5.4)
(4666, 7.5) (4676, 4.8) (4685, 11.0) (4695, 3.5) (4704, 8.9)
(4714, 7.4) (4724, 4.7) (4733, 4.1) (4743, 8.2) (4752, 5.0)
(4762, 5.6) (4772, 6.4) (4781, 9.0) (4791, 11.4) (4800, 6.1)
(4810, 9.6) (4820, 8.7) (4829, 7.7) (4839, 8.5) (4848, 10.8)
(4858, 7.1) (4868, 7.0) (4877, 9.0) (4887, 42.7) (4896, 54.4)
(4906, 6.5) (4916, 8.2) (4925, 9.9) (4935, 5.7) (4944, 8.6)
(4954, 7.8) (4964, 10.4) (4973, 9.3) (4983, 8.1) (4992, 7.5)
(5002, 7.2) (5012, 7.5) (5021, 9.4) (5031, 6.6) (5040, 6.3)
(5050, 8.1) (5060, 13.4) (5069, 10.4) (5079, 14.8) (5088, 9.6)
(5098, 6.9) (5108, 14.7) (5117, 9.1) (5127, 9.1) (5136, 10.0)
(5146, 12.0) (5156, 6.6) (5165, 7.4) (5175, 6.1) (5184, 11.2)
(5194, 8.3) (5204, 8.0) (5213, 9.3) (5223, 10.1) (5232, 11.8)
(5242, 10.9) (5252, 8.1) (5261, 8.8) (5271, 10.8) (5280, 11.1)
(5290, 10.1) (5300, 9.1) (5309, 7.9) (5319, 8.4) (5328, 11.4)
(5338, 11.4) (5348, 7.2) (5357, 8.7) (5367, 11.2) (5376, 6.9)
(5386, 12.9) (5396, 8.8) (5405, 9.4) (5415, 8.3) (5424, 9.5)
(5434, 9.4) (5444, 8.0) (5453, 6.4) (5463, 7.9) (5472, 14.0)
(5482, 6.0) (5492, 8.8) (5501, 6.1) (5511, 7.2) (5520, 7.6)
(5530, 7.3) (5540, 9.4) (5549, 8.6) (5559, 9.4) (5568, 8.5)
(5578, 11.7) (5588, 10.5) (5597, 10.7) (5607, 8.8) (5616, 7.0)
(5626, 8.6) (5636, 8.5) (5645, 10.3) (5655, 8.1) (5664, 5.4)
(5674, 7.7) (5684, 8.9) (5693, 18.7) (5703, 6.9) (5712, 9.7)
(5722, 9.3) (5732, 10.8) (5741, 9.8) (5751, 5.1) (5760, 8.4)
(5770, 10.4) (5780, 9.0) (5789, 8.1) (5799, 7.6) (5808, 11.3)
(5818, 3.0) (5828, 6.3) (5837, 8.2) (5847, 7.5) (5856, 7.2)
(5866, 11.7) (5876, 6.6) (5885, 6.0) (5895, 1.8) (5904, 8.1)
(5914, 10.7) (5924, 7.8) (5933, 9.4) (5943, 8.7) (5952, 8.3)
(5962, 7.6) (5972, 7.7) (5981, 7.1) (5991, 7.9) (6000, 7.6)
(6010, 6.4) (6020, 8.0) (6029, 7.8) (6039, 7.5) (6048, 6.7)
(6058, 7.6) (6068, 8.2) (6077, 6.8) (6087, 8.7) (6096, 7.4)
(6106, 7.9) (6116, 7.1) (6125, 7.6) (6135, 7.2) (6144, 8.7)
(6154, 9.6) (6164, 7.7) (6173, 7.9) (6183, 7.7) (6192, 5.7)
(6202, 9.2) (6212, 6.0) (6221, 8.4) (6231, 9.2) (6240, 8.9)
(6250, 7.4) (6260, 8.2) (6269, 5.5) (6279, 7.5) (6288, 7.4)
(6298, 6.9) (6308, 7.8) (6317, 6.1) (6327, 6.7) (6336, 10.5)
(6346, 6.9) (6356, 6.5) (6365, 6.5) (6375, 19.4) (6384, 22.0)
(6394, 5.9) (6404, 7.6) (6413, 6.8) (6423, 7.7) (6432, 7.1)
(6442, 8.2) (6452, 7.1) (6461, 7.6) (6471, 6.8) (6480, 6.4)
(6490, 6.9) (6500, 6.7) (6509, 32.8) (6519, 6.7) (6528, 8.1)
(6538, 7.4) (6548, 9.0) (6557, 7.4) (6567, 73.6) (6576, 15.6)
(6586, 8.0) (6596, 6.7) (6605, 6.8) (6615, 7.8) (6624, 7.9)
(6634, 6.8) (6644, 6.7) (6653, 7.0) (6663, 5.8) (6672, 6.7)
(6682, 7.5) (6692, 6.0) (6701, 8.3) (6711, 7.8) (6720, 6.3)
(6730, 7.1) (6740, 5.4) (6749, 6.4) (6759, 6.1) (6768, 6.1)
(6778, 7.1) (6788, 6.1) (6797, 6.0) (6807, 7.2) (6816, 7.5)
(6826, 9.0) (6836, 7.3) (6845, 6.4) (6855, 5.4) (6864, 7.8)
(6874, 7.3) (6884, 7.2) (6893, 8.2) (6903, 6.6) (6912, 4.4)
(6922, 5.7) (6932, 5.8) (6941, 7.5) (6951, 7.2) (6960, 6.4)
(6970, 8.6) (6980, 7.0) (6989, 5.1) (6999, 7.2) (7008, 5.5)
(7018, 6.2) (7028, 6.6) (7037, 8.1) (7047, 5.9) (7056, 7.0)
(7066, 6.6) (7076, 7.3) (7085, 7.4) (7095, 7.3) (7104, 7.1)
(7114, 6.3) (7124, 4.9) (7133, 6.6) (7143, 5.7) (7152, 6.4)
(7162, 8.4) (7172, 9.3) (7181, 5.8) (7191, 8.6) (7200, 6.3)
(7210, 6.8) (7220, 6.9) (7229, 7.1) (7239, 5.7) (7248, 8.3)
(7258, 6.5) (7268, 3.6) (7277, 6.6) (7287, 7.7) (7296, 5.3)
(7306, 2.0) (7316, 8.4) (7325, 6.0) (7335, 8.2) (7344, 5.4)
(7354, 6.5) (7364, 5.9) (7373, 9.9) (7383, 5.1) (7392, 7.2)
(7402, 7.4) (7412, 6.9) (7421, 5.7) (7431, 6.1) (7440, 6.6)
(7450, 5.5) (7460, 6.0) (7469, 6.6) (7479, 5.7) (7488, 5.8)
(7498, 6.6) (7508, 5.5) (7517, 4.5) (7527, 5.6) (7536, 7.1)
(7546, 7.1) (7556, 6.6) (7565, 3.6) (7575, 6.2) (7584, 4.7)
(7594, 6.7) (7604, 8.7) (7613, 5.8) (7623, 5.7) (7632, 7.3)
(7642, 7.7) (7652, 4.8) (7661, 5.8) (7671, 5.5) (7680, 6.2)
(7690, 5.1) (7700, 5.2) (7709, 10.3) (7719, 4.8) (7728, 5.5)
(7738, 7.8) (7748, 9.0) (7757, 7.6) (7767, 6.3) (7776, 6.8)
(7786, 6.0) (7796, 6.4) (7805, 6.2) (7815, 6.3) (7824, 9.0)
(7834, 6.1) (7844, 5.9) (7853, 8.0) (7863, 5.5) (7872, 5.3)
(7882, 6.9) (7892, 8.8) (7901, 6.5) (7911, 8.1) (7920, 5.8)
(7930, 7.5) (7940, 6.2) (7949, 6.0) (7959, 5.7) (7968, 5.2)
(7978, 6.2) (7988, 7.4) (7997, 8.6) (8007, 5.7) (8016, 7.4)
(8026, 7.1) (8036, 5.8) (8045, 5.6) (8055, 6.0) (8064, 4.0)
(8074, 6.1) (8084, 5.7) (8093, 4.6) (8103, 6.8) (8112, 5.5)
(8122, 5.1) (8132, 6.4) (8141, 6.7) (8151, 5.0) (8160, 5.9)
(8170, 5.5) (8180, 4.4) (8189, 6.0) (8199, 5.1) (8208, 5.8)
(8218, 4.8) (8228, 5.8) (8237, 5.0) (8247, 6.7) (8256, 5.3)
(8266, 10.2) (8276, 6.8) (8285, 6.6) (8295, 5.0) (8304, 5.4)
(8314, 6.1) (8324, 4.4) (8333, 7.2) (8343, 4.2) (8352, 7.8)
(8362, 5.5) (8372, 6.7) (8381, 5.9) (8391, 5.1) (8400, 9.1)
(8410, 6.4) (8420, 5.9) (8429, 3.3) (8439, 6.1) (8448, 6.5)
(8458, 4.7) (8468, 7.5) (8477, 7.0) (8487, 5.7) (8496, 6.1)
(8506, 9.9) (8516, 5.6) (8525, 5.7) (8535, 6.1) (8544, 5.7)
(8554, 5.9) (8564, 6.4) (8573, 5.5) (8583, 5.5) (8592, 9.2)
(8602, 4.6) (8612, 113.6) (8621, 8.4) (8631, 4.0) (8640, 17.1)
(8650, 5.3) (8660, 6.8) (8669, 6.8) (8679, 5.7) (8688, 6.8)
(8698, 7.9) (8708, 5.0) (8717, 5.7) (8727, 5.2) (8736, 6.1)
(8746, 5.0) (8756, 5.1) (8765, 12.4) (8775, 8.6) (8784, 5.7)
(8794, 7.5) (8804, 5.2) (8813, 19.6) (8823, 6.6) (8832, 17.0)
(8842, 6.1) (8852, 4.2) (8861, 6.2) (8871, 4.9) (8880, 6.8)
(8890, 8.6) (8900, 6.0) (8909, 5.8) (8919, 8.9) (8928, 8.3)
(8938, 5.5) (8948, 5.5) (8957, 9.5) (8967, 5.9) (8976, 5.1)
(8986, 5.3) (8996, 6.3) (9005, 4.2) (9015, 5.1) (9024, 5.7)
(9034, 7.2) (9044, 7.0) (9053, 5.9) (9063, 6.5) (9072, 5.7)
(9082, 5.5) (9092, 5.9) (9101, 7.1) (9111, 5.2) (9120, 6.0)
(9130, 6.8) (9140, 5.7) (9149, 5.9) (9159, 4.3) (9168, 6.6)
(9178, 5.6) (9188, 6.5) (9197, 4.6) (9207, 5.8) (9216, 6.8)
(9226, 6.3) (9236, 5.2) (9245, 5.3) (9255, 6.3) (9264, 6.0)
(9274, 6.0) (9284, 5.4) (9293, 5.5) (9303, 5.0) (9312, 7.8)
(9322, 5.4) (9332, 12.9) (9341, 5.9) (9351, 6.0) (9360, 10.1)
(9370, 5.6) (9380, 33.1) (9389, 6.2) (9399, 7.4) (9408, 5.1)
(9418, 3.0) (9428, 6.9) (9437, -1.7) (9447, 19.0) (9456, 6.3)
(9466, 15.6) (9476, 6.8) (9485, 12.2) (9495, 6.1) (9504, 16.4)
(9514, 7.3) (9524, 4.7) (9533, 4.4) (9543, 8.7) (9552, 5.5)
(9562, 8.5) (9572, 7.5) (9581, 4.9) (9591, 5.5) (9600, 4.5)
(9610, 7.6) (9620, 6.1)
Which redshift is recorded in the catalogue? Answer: 0.312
